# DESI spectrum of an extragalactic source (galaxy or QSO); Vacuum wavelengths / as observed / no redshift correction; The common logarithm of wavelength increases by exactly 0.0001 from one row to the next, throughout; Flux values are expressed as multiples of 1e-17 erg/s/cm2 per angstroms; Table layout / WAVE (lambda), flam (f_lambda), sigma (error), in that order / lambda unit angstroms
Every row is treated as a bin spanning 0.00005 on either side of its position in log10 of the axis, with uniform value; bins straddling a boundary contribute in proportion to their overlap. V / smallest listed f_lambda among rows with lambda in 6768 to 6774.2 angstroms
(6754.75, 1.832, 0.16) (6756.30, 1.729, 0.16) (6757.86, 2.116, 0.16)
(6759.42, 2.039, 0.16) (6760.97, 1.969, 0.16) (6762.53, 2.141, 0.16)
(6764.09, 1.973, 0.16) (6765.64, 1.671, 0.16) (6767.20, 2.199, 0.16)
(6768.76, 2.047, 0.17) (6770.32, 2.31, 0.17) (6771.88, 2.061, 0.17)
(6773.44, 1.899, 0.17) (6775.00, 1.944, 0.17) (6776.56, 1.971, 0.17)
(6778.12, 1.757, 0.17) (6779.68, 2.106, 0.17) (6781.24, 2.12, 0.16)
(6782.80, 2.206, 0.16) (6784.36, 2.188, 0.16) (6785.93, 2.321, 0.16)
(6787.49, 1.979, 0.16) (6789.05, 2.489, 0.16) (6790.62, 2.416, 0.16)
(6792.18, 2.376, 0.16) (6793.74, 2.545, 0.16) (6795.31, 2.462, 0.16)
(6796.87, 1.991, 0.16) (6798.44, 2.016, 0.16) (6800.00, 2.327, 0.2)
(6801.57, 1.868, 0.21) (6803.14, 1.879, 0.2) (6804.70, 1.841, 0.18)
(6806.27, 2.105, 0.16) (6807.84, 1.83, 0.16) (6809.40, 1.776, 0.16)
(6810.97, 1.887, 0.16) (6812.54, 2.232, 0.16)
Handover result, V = 1.899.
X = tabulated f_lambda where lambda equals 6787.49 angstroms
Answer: 1.979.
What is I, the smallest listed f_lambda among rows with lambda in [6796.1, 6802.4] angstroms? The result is 1.868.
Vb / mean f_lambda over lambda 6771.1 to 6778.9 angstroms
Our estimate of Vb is 1.93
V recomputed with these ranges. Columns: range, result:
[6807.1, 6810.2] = 1.776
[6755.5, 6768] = 1.671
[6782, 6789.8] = 1.979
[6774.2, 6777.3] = 1.944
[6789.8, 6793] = 2.376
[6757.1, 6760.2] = 2.039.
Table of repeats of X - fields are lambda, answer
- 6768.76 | 2.047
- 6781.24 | 2.12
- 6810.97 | 1.887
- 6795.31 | 2.462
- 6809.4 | 1.776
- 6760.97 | 1.969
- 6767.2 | 2.199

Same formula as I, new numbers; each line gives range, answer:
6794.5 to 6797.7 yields 1.991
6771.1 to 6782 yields 1.757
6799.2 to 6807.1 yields 1.841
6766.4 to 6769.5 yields 2.047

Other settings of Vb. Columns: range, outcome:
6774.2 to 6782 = 1.98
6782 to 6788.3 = 2.18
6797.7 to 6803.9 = 2.02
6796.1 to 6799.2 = 2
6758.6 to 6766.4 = 1.96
